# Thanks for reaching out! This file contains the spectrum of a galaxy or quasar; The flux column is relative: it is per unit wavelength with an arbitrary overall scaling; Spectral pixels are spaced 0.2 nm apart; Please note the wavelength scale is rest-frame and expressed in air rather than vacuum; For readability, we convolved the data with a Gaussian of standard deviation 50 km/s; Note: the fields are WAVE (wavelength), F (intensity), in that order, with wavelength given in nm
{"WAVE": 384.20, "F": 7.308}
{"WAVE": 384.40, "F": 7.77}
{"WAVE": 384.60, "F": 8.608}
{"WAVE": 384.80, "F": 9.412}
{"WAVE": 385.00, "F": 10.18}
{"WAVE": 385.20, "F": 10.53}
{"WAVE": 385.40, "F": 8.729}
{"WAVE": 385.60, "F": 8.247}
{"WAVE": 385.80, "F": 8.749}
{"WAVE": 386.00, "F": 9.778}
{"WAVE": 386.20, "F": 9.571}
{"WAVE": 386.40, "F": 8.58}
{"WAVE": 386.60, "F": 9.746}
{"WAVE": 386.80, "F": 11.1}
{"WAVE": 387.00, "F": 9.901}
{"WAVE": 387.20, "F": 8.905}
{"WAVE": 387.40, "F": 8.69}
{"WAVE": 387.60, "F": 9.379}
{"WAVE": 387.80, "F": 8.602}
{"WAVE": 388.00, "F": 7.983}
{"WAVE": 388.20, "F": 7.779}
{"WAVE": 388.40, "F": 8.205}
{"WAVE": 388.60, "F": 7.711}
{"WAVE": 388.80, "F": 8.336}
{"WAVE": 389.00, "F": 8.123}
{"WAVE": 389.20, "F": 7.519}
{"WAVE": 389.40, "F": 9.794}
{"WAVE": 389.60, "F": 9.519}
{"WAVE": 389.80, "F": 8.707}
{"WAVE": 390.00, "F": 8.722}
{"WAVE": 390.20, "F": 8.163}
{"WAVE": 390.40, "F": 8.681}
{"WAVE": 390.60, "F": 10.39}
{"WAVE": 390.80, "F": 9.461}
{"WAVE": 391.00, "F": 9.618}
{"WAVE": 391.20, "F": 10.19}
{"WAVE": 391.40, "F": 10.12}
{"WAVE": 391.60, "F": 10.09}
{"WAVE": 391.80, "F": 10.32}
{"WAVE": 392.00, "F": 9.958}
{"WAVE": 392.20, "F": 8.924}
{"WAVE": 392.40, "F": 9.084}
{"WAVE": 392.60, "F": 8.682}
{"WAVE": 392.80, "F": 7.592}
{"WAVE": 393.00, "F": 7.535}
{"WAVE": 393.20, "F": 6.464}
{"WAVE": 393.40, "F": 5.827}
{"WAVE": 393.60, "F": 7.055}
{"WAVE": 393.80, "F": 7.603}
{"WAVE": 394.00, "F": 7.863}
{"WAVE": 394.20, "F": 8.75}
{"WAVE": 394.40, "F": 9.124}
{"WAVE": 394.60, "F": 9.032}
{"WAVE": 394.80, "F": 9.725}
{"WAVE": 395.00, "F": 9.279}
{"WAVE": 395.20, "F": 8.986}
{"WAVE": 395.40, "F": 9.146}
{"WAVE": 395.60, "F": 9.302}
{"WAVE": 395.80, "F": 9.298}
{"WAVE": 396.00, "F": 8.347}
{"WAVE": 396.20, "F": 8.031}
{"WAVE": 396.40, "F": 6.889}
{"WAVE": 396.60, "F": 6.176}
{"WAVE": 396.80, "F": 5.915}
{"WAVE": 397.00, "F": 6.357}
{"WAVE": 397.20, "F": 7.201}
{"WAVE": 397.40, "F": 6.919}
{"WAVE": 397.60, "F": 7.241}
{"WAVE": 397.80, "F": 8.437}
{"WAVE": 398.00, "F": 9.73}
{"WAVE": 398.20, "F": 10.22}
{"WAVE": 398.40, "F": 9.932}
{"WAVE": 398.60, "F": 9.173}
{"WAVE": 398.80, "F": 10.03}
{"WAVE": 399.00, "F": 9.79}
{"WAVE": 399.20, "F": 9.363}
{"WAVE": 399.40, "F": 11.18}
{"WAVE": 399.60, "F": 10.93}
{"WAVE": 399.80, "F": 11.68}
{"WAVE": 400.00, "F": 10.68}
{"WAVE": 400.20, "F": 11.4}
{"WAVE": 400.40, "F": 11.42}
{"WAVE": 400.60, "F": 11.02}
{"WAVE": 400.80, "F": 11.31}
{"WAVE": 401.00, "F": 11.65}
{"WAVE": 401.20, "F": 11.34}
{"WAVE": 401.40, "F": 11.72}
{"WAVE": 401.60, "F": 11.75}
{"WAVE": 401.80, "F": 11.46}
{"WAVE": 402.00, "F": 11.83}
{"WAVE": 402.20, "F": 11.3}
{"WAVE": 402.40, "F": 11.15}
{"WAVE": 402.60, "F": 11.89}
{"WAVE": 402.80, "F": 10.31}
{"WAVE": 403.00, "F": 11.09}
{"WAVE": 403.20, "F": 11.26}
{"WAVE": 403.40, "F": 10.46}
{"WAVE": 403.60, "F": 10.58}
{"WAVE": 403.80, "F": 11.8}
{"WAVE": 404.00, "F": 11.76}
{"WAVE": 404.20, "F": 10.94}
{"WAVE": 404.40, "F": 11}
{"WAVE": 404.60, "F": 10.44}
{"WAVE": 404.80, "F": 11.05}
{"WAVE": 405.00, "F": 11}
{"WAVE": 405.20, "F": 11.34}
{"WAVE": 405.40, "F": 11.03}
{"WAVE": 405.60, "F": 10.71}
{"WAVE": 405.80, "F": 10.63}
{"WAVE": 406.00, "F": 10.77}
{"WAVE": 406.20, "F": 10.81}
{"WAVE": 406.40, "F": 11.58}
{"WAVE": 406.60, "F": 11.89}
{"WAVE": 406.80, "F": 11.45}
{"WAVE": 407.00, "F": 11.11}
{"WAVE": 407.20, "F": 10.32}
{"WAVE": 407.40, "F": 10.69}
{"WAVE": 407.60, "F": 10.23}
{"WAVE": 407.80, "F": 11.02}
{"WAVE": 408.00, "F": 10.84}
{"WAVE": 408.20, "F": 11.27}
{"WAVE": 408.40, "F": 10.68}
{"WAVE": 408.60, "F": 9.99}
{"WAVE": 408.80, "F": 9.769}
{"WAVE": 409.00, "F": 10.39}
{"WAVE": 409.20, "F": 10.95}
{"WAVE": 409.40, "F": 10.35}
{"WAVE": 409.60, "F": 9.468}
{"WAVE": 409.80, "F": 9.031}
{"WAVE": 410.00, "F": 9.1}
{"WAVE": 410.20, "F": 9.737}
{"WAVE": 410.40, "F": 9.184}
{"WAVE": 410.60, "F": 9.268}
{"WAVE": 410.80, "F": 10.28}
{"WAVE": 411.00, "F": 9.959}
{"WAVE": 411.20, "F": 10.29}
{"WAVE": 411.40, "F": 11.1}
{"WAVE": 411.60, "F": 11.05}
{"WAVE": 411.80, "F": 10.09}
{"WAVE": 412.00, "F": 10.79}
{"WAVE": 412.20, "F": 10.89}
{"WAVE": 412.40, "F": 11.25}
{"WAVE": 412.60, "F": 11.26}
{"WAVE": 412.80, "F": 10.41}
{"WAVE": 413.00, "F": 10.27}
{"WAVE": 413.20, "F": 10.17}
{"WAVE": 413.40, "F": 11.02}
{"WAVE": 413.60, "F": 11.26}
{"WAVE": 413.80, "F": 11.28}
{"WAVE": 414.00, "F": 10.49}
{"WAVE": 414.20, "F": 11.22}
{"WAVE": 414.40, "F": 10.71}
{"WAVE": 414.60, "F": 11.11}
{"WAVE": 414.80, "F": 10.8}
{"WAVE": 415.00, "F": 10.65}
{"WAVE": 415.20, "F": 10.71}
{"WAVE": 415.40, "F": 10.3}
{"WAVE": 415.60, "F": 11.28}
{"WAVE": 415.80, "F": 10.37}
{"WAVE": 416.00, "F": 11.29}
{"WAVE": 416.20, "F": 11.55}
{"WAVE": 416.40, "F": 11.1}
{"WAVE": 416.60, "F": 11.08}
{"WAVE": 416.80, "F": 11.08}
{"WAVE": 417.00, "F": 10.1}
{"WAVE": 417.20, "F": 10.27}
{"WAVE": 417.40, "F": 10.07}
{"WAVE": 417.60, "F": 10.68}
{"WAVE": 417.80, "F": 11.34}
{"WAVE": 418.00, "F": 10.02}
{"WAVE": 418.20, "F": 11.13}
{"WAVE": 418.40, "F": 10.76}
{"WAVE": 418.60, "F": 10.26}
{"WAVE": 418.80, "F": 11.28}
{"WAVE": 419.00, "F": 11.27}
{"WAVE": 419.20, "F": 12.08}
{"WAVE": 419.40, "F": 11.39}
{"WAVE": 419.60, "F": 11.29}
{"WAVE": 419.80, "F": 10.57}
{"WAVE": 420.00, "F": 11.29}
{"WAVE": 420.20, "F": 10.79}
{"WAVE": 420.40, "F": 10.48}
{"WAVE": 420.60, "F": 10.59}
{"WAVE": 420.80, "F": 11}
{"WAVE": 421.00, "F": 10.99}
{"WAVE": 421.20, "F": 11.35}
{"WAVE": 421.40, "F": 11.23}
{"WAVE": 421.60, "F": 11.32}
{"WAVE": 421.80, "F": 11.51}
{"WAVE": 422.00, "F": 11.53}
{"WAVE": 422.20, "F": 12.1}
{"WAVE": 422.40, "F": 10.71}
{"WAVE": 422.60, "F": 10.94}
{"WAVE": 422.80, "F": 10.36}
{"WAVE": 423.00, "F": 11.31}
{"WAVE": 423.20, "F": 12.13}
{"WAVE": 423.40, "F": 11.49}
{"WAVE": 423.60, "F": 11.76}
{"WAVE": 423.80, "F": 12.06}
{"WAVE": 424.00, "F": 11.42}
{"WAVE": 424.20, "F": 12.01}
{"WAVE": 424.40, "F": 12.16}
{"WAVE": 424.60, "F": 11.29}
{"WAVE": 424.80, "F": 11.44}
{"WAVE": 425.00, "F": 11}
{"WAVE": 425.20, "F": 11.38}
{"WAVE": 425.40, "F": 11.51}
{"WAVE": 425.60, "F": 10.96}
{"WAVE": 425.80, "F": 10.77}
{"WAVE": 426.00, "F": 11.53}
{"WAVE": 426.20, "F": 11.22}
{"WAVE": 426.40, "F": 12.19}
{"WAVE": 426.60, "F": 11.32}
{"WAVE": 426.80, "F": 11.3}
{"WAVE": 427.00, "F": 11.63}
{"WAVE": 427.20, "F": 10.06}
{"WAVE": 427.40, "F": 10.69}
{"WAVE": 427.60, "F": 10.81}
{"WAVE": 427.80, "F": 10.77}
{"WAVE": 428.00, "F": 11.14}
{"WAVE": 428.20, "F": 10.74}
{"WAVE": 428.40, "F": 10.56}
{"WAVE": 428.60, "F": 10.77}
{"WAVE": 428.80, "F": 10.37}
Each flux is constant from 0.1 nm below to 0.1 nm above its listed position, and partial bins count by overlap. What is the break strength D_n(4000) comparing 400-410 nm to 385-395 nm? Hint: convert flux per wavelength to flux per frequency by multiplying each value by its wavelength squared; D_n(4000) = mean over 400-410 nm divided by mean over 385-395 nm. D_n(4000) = 1.33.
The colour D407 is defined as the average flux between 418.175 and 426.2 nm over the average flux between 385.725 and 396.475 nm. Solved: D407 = 1.28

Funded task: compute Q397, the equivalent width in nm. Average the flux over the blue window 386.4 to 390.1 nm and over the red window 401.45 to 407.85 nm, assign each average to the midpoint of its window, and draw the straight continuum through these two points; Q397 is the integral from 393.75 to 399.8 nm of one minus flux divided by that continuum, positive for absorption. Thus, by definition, 0.77 nm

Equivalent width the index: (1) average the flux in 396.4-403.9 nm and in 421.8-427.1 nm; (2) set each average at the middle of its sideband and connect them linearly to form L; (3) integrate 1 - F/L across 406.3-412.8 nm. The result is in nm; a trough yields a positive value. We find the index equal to 0.090 nm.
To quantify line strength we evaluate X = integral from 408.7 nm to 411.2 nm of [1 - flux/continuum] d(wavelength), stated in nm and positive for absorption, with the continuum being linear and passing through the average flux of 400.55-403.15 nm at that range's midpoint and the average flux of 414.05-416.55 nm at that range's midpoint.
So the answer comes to 0.29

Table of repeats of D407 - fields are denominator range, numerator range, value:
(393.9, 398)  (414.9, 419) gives 1.32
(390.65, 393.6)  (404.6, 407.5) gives 1.25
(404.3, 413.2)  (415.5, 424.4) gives 1.05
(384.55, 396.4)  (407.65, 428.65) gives 1.23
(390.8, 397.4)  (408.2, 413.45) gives 1.23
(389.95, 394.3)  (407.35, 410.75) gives 1.16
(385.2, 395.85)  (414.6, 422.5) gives 1.24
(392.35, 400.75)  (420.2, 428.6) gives 1.28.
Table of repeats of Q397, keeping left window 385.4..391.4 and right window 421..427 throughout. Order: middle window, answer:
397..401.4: -0.11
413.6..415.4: -0.02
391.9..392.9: 0.04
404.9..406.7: -0.16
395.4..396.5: 0.12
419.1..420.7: 0.01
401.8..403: -0.16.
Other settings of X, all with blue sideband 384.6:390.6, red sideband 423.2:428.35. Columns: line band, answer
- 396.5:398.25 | 0.378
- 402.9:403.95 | -0.120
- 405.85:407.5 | -0.151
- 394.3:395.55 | 0.026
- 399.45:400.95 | -0.228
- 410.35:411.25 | 0.051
